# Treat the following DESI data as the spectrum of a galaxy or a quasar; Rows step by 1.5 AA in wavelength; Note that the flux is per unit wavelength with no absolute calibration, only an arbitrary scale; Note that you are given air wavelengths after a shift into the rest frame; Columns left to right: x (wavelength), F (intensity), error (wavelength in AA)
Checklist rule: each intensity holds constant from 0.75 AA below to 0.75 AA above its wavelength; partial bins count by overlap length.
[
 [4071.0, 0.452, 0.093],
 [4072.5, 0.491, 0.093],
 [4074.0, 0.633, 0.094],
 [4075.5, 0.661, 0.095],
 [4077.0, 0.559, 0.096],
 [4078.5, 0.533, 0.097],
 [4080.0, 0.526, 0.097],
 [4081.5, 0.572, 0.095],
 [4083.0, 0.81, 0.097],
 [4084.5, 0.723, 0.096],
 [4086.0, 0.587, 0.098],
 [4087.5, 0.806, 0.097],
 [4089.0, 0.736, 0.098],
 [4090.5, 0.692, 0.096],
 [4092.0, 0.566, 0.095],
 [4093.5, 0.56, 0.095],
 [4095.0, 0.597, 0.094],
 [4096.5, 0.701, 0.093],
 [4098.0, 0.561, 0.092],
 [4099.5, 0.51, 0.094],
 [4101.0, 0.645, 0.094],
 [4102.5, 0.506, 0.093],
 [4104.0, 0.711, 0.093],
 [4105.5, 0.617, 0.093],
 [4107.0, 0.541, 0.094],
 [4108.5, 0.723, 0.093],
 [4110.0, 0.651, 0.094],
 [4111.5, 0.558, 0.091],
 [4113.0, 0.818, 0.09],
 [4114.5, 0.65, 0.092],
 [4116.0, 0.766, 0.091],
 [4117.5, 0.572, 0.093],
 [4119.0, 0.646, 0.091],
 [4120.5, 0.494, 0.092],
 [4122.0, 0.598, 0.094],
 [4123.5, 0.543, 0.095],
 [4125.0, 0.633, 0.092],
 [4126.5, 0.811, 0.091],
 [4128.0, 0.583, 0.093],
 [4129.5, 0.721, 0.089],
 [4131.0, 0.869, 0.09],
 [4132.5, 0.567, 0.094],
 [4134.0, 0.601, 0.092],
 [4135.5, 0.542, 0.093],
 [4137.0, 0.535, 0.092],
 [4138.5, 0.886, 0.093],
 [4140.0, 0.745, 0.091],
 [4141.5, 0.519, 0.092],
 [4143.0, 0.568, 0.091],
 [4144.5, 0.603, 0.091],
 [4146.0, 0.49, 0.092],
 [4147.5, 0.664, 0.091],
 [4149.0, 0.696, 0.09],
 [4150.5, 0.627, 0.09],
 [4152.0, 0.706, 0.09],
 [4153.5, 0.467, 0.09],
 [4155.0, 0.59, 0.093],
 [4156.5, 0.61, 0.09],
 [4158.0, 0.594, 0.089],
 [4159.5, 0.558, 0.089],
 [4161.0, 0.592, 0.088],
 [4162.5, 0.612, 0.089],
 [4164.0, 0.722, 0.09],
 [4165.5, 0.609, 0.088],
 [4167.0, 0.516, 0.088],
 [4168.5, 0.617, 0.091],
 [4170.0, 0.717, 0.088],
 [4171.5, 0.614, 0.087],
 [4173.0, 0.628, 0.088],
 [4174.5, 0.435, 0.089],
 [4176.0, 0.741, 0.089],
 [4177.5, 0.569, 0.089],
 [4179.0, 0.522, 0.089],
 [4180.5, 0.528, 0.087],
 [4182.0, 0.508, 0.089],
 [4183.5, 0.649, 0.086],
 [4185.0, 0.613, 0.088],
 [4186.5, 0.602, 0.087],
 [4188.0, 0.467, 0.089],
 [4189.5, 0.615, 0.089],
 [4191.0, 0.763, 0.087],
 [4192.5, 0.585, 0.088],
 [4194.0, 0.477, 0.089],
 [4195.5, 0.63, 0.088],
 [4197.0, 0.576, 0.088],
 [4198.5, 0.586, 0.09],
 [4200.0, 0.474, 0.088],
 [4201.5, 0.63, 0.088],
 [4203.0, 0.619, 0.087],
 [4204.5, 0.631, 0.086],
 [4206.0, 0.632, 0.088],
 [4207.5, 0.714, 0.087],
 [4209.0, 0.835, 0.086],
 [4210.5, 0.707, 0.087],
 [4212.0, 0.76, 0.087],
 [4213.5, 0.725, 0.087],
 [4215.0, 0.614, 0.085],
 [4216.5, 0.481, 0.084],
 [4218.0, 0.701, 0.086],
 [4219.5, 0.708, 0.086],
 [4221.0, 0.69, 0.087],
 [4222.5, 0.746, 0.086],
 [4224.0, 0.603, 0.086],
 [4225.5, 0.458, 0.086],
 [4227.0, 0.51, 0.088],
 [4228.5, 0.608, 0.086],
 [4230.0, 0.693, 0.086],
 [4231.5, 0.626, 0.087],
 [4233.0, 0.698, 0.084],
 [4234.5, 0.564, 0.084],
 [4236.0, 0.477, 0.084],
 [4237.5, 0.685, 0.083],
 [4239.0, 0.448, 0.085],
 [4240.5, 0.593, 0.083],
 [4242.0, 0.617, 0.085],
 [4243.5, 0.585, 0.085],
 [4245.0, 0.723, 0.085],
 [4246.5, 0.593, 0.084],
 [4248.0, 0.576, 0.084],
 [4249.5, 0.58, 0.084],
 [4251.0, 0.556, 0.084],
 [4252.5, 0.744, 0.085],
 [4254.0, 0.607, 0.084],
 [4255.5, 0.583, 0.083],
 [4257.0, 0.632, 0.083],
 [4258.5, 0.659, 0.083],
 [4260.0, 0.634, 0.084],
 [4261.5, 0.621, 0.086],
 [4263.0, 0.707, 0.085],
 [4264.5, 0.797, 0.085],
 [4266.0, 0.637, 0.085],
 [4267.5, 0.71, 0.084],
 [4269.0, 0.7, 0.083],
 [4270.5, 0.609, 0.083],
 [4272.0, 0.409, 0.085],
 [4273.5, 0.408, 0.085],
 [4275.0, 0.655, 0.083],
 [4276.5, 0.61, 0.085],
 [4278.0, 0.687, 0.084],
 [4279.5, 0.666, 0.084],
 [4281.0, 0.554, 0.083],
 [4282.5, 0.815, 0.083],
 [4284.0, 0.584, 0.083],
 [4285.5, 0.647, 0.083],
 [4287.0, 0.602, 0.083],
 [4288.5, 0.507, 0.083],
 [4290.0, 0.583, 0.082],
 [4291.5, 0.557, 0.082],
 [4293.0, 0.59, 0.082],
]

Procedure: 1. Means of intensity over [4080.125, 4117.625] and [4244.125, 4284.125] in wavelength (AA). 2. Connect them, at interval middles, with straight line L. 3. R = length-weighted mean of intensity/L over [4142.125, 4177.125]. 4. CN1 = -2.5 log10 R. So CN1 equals 0.06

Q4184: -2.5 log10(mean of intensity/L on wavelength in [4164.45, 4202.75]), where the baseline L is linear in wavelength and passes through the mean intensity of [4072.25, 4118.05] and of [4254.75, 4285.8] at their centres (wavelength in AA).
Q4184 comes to 0.08 mag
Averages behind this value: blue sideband 0.633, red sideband 0.634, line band 0.588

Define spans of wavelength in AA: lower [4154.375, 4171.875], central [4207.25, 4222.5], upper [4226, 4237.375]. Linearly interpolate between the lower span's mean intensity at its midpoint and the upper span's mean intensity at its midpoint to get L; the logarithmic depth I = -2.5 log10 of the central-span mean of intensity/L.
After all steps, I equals -0.16 mag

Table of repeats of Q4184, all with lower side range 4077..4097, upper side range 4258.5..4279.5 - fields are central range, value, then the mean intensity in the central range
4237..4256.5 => 0.05 mag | 0.606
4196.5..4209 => 0.02 mag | 0.622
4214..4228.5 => 0.04 mag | 0.614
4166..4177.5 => 0.05 mag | 0.607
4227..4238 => 0.04 mag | 0.613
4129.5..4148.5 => 0.01 mag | 0.637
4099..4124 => 0.03 mag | 0.622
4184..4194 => 0.07 mag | 0.599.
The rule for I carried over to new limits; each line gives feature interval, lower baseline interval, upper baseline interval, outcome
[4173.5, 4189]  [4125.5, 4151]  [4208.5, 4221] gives 0.19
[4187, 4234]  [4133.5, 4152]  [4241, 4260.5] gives -0.01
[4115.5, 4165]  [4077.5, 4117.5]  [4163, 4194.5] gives -0.02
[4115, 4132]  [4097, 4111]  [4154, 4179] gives -0.09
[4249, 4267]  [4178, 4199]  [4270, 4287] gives -0.09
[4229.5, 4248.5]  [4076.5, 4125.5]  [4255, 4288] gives 0.05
